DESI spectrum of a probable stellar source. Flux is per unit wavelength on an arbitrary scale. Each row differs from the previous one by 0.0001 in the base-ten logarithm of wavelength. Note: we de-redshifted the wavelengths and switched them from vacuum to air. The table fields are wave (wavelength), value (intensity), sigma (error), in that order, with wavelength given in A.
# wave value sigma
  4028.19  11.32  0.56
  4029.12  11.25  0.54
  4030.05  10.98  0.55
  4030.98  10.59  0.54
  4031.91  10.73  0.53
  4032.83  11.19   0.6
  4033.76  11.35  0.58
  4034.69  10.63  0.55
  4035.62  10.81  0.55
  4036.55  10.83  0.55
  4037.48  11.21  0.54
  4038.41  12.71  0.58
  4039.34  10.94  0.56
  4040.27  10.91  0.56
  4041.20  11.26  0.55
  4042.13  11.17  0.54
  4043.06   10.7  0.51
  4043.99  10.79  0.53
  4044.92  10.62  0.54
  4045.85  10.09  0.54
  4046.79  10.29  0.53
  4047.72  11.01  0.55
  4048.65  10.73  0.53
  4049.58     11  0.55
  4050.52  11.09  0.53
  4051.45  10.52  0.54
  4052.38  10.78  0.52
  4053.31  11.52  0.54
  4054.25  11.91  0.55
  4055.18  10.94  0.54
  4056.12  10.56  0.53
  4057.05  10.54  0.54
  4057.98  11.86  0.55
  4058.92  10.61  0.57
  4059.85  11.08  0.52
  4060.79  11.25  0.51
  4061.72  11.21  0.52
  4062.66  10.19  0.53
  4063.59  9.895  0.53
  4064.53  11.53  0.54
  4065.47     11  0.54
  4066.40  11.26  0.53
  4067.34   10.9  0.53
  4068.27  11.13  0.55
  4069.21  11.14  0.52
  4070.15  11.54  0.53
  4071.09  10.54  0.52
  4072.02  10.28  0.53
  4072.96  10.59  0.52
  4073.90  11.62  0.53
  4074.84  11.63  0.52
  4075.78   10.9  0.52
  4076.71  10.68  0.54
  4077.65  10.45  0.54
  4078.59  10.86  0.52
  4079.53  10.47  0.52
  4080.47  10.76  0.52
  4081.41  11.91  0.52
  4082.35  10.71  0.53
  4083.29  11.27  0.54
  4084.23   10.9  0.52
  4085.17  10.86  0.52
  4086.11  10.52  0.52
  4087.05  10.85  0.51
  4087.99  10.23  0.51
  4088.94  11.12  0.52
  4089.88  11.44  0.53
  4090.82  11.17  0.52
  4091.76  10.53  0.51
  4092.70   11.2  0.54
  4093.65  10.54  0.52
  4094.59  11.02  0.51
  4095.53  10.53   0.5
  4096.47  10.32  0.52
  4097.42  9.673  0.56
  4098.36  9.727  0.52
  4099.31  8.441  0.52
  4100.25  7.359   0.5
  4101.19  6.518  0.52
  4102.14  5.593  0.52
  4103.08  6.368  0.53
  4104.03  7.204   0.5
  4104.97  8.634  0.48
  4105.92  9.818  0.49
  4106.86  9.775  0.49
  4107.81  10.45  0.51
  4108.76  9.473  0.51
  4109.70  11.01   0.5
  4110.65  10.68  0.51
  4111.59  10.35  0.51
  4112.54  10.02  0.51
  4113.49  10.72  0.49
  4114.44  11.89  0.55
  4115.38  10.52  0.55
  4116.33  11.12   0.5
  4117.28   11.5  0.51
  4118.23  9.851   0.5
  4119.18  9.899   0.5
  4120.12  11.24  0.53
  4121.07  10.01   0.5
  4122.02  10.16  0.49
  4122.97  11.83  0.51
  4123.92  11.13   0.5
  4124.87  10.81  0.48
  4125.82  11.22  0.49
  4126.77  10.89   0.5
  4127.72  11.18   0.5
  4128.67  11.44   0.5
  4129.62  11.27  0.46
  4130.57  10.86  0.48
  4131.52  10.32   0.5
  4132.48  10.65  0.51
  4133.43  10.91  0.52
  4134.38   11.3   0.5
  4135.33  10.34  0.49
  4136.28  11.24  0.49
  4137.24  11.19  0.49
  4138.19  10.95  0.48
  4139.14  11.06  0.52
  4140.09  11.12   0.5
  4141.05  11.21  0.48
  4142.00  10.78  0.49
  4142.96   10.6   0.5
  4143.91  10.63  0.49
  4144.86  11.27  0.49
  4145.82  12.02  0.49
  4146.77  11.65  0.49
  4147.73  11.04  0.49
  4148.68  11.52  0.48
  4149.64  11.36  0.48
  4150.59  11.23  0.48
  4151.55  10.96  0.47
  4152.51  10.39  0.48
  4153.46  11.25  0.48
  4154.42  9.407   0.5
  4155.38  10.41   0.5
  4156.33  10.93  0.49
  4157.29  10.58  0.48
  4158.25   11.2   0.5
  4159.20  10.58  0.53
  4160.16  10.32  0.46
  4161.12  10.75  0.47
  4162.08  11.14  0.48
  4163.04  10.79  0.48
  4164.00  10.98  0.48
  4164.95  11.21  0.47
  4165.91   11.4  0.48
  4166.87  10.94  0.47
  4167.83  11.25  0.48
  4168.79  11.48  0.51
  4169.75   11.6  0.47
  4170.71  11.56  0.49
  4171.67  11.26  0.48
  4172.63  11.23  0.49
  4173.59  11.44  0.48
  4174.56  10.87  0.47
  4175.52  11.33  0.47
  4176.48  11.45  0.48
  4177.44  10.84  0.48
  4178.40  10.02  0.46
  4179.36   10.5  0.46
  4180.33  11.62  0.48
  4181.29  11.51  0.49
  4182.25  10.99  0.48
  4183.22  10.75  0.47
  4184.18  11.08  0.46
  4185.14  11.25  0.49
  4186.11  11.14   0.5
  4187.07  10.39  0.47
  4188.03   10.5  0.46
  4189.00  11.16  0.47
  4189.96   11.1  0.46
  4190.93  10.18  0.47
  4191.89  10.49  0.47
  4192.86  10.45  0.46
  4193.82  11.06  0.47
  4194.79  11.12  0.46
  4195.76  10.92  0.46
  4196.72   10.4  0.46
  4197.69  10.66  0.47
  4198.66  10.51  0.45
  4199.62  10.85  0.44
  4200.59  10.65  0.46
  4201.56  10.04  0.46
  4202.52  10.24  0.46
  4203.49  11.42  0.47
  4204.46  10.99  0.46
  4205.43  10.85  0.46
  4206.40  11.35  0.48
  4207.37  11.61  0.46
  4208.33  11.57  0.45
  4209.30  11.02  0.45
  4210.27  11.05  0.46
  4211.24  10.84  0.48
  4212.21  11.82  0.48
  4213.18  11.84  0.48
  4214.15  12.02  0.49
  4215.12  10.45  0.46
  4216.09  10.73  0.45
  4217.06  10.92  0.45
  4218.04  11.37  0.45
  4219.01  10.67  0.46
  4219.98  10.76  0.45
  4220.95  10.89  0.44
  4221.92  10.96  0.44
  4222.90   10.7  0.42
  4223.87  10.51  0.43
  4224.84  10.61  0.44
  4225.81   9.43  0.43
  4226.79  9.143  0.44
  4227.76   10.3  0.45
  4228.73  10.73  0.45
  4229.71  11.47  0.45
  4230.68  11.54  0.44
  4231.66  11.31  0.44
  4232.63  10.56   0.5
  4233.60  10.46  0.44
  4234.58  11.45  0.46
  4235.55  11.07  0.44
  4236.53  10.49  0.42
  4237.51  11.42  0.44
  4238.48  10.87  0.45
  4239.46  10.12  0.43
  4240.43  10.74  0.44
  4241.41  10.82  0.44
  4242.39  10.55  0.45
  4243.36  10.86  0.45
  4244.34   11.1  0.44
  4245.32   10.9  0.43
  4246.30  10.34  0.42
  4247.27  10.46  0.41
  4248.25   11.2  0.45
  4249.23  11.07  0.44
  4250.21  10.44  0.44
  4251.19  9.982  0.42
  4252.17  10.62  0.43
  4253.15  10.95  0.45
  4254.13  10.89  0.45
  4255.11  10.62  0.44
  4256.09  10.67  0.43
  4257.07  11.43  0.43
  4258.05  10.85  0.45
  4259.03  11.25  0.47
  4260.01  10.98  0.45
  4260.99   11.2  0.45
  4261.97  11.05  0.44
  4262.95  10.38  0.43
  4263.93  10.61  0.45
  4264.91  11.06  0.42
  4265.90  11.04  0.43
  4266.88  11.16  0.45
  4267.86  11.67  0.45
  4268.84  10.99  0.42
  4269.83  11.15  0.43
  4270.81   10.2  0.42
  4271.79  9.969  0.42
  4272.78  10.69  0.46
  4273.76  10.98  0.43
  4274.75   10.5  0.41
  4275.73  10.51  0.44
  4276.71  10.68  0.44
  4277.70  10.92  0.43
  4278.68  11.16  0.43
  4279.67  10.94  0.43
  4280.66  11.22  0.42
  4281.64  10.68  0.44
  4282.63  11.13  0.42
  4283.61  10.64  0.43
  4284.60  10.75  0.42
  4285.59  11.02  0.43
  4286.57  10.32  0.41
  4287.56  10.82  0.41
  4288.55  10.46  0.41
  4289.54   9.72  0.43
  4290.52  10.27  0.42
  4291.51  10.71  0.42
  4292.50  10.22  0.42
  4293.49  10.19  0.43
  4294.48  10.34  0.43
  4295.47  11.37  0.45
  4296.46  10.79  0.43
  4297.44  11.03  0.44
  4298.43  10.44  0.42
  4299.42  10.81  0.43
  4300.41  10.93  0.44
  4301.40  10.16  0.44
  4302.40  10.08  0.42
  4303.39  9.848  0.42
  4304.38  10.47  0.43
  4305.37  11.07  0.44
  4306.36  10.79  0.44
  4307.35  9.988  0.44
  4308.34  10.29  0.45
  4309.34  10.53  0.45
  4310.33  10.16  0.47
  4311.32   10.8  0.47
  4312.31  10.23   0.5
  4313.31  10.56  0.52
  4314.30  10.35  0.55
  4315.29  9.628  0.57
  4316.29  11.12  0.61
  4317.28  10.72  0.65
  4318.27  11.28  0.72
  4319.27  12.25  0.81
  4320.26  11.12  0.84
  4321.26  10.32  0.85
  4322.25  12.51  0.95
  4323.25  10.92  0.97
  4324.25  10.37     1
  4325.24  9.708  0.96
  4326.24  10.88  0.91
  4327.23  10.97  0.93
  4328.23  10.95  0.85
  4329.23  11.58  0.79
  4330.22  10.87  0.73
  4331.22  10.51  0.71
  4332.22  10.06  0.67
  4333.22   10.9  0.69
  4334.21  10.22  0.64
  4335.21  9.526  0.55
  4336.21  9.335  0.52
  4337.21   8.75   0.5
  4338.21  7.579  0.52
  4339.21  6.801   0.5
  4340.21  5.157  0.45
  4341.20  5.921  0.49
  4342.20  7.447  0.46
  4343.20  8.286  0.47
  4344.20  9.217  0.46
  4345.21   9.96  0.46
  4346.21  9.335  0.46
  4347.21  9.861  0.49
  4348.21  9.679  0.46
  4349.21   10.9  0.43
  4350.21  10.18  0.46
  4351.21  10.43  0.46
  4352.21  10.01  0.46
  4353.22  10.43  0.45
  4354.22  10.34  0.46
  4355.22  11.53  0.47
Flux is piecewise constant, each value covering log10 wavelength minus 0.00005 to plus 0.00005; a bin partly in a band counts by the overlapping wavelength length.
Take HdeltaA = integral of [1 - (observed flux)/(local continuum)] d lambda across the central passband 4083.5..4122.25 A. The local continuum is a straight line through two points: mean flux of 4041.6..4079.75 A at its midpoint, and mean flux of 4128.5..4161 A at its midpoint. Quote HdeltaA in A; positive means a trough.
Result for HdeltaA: 3.3 A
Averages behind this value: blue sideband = 10.9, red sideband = 10.9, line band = 9.99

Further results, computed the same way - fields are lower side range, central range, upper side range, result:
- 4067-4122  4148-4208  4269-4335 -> -2.9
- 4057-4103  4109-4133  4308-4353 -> -0.9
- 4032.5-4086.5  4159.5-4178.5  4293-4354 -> -0.9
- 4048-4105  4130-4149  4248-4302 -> -0.8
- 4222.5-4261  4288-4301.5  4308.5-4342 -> -0.3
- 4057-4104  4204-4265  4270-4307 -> -1.7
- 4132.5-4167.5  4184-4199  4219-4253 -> 0.1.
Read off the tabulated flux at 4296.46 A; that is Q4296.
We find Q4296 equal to 10.79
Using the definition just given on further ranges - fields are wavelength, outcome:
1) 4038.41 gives 12.71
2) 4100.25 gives 7.359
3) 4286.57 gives 10.32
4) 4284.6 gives 10.75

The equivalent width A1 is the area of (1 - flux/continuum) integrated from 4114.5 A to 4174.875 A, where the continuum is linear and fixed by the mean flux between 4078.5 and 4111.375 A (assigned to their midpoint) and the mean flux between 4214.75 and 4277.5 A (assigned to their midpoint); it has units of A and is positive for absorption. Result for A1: -4.6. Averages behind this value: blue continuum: 9.93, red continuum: 10.8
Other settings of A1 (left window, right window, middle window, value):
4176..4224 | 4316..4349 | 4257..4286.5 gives -1.6 A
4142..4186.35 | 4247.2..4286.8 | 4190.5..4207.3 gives 0.3 A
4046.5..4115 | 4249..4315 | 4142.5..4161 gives -0.7 A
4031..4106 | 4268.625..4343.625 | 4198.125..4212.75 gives -0.8 A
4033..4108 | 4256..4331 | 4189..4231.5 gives -0.7 A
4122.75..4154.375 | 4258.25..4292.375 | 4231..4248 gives 0.1 A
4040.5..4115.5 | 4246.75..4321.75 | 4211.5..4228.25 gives -0.2 A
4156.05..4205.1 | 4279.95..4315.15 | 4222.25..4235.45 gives 0.1 A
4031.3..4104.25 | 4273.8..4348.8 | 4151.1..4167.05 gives -0.5 A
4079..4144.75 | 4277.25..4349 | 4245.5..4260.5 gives -0.7 A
